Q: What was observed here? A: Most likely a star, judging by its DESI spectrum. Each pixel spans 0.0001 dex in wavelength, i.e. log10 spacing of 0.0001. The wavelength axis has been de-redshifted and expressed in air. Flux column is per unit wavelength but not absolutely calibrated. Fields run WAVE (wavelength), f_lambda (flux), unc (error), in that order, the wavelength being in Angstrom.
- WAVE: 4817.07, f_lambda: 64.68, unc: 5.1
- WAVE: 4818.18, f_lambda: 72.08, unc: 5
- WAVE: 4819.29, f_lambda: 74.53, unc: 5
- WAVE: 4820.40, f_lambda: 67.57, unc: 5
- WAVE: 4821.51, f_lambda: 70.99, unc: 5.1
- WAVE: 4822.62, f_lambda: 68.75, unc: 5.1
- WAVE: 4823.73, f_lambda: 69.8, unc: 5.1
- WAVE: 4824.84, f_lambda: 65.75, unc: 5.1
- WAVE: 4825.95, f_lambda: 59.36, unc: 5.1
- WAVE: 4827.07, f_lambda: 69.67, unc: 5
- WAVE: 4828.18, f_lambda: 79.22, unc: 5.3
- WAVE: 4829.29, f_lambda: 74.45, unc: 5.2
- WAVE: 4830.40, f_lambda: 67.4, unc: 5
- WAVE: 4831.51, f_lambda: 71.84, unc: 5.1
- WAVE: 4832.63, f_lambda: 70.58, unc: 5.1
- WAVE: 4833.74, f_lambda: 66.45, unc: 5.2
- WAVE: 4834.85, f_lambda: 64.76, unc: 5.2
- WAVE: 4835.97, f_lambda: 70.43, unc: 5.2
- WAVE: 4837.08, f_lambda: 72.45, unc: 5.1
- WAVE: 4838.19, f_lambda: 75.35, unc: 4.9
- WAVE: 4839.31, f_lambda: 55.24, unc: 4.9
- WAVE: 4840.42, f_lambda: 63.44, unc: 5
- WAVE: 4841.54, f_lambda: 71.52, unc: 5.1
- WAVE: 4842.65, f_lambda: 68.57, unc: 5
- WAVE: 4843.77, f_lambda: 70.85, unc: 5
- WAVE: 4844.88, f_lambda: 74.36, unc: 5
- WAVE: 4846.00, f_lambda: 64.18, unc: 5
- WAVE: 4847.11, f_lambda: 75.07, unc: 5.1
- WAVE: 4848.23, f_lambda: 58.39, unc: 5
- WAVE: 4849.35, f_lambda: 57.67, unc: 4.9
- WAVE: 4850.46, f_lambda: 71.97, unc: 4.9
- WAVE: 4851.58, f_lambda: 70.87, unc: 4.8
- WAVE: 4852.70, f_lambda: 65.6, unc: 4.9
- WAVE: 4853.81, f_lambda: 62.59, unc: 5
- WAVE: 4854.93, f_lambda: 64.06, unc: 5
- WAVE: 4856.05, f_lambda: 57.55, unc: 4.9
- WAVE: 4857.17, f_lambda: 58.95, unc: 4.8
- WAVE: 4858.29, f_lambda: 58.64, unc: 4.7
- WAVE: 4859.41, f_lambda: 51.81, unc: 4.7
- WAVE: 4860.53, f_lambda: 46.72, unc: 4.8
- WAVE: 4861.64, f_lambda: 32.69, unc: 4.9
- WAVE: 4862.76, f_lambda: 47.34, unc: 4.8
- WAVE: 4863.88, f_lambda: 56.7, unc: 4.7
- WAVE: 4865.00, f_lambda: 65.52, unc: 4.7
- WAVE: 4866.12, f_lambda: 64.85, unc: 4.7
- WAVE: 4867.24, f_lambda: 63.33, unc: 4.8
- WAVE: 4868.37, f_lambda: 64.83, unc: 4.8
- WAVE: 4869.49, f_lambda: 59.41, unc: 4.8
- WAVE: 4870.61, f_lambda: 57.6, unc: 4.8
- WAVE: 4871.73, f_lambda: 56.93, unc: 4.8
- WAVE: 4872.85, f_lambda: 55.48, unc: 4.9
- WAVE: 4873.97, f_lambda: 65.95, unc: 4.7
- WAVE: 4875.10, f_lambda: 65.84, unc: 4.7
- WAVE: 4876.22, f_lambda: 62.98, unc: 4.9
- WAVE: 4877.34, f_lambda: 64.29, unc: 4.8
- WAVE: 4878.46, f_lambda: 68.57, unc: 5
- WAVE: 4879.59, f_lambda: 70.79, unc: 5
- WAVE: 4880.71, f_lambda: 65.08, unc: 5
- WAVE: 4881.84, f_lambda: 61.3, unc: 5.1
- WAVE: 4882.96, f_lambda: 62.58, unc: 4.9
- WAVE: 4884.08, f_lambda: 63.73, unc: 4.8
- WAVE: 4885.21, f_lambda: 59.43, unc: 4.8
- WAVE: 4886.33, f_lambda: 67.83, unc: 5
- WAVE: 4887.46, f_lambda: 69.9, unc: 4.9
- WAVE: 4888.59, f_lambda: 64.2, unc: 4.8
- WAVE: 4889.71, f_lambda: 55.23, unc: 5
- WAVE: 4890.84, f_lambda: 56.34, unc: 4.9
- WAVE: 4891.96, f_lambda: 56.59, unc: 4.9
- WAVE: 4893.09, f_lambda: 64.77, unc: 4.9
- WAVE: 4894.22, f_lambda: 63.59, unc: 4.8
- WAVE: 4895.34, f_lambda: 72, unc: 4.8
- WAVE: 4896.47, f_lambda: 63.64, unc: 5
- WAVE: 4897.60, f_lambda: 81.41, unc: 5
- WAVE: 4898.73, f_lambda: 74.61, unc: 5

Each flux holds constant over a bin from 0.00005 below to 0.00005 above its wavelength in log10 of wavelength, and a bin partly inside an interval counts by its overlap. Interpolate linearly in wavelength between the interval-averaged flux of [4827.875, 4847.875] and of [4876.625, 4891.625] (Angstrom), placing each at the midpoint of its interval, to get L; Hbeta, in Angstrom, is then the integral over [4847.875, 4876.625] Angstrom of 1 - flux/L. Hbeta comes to 3.1 Angstrom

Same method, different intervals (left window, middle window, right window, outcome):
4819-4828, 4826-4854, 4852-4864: -2.94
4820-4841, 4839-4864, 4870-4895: 1.93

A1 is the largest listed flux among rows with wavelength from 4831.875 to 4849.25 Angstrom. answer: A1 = 75.35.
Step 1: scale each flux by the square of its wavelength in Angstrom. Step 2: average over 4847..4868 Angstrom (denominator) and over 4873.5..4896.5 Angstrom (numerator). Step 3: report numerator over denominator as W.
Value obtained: 1.09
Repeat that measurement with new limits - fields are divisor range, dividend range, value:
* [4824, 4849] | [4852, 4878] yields 0.87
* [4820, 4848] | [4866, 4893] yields 0.92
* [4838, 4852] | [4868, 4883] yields 0.95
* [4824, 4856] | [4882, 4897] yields 0.95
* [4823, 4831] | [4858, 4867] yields 0.78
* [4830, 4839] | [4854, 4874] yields 0.83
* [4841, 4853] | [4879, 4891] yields 0.95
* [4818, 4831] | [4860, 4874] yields 0.82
